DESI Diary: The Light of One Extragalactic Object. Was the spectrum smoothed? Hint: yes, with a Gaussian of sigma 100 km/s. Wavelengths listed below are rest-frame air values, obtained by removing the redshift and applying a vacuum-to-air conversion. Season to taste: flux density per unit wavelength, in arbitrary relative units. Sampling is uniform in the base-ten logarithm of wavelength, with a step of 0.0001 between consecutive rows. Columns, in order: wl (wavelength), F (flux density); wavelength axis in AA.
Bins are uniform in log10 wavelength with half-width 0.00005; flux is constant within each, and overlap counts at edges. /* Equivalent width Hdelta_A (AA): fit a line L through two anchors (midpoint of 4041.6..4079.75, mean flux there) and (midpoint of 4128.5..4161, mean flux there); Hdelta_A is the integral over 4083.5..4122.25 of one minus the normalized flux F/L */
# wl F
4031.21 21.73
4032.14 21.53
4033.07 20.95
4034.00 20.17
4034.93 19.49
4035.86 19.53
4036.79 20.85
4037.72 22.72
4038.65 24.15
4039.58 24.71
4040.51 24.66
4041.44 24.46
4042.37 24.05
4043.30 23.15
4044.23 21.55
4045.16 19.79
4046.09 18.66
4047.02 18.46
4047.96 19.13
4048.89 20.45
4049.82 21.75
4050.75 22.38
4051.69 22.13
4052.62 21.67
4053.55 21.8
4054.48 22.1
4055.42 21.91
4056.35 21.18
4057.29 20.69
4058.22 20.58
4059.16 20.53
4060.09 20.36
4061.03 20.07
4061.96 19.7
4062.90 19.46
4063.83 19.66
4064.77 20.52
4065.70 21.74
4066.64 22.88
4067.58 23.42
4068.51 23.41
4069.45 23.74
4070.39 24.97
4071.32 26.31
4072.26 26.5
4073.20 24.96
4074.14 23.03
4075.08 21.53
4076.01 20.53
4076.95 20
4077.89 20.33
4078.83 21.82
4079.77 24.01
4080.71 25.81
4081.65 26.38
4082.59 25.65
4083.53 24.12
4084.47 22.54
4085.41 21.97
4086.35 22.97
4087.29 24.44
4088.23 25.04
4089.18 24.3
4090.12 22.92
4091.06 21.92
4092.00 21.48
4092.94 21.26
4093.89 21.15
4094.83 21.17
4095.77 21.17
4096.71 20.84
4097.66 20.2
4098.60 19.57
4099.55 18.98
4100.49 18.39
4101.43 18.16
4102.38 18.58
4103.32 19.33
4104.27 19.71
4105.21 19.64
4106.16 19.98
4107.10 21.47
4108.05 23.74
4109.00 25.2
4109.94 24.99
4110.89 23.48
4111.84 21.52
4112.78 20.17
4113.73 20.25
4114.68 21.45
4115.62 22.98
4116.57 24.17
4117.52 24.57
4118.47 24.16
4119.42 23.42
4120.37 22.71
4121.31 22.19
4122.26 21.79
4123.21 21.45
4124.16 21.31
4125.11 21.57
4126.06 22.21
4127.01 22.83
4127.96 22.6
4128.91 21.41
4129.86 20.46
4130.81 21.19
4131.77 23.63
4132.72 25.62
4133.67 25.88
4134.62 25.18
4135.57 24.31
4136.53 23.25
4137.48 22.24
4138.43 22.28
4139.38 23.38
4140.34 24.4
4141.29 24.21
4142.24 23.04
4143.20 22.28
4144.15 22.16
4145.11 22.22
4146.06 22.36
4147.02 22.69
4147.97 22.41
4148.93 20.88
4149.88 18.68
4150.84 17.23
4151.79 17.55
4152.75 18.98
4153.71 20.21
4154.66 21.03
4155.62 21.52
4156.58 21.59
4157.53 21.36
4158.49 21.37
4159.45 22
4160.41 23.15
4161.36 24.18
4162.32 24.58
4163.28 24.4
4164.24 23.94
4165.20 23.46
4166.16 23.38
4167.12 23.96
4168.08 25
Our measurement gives 0.1 AA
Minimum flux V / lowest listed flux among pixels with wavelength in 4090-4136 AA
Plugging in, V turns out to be 18.16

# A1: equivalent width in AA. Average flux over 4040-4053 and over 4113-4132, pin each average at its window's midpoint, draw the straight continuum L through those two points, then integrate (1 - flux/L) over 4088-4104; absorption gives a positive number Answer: 0.9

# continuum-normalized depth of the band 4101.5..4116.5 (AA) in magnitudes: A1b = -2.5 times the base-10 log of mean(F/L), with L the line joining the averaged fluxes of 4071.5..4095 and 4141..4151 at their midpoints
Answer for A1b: 0.05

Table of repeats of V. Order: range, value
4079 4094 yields 21.15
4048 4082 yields 19.46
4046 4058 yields 18.46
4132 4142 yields 22.24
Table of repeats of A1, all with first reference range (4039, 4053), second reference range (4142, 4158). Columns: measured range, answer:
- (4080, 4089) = -1.2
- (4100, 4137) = -1.7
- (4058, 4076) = -0.5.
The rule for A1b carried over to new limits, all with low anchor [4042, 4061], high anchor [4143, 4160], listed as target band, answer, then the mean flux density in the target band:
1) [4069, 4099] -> -0.09 mag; 22.9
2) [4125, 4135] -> -0.10 mag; 23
